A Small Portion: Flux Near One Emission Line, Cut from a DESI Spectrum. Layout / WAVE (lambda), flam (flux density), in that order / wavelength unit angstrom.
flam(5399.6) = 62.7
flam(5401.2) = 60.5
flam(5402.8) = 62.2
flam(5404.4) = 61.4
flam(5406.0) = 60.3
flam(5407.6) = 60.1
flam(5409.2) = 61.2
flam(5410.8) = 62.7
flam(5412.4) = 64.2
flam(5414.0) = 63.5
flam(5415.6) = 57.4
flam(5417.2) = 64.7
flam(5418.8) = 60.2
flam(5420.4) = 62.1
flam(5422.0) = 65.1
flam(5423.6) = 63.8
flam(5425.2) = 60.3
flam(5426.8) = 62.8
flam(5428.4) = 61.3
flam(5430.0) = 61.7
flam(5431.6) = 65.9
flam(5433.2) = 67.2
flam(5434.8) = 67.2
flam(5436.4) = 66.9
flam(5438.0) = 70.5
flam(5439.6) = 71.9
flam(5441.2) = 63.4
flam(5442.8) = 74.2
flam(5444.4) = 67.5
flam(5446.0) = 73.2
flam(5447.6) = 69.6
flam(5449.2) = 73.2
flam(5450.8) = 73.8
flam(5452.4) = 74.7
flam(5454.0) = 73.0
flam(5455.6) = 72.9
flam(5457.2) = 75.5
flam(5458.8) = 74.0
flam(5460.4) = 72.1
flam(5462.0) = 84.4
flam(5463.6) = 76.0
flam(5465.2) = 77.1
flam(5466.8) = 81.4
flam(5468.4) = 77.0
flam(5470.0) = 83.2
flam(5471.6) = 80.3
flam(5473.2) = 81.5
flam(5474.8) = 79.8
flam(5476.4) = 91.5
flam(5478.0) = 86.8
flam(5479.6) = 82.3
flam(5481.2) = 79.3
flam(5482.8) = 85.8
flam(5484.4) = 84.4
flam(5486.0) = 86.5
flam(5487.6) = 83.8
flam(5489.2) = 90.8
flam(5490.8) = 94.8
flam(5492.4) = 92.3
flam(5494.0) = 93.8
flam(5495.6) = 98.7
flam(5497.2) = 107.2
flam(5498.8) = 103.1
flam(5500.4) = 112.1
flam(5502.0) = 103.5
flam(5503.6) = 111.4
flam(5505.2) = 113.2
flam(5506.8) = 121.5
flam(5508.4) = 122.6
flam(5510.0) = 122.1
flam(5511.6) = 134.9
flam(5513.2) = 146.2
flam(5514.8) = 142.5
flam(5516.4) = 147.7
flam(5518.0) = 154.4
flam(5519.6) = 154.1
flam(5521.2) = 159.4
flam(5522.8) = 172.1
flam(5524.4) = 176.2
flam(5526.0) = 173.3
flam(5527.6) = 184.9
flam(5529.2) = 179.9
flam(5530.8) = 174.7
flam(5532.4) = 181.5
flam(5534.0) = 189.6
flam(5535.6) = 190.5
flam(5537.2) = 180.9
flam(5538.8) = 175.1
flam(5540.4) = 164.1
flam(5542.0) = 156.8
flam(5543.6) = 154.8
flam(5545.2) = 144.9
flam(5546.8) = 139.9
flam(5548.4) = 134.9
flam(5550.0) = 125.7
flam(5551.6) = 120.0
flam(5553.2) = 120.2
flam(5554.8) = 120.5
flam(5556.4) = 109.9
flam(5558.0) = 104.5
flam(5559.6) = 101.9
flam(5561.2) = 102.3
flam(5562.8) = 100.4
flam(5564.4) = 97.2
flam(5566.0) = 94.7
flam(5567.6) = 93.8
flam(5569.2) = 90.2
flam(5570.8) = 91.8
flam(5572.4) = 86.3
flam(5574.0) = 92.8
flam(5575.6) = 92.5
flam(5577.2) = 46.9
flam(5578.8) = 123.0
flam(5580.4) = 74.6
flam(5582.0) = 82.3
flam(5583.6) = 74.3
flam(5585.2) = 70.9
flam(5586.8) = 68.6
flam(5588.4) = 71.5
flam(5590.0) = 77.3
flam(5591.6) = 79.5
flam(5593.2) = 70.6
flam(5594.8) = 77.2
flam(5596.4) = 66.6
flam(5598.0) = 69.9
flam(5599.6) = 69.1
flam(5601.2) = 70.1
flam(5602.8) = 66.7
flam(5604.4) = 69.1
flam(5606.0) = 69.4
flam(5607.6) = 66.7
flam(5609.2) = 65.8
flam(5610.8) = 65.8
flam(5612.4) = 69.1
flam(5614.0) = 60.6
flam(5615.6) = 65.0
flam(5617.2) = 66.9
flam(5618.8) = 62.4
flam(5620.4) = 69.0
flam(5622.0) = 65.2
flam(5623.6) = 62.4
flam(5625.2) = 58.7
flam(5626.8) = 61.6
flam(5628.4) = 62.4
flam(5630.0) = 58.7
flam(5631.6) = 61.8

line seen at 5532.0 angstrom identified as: C IV 1549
